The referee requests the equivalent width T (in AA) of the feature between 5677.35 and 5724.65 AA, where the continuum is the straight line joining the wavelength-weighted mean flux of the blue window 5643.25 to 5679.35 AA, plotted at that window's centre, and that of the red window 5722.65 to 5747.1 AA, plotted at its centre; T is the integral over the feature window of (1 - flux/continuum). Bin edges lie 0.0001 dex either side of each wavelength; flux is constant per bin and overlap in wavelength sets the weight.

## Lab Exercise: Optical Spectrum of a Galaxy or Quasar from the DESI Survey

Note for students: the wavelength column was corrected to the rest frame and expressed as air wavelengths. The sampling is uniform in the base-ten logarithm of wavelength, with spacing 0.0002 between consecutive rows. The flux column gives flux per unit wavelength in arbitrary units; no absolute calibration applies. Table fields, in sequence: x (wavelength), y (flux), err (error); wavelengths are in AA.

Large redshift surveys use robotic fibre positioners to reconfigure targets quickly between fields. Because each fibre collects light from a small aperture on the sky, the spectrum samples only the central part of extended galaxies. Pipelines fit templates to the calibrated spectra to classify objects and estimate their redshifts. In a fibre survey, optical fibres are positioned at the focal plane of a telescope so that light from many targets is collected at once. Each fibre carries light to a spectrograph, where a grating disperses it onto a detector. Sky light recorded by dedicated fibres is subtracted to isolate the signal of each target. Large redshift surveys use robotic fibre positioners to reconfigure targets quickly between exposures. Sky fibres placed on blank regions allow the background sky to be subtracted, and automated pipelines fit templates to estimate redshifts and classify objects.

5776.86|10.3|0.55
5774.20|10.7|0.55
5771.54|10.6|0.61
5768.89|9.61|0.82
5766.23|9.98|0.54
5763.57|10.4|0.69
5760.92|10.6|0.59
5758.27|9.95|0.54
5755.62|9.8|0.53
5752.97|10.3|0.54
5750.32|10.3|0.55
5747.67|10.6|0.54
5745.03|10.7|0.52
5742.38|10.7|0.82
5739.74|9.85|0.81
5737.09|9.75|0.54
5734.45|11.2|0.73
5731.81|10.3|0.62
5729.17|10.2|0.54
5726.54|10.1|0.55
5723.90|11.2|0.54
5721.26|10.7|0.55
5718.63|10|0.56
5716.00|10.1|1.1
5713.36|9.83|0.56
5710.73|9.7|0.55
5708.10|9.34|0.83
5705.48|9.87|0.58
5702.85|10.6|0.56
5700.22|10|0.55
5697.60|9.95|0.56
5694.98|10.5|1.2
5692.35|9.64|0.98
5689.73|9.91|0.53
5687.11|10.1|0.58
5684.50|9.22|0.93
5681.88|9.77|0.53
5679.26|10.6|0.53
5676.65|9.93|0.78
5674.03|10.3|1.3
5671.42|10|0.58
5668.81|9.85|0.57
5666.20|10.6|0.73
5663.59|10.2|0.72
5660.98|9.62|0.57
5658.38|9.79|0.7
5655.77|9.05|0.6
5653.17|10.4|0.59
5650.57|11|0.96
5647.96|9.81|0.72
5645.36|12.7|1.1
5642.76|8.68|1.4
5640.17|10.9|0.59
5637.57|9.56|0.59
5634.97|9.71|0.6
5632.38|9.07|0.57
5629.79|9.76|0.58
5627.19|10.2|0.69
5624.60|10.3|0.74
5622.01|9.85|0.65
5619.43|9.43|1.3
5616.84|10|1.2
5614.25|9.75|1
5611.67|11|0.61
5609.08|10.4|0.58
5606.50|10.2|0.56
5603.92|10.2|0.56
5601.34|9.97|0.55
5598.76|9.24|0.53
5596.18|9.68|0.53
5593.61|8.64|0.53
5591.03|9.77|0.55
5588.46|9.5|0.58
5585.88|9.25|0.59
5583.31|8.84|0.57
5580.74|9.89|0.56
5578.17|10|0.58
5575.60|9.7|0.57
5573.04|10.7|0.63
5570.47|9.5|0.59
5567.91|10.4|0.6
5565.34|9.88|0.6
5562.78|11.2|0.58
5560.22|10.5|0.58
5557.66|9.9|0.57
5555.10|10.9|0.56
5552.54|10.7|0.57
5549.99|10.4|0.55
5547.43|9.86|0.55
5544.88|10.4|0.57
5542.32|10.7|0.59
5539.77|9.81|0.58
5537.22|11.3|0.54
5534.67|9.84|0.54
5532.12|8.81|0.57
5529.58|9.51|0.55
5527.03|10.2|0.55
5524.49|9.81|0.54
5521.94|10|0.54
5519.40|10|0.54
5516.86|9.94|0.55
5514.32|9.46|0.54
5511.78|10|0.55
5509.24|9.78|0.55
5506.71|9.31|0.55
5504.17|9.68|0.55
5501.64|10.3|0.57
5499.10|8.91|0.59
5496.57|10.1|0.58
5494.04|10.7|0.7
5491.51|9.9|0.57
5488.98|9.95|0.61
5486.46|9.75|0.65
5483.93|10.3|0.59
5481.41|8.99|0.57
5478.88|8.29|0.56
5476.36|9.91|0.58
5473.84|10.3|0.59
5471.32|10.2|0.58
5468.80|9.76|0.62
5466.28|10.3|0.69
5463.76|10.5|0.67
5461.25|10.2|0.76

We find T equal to 1.4 AA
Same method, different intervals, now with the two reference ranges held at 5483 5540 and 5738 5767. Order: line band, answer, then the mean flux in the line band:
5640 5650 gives -0.4 AA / 10.5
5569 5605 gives 1.3 AA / 9.64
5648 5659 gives 0.1 AA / 10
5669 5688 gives 0.3 AA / 9.98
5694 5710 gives 0.3 AA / 10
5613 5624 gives 0.3 AA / 9.79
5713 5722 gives 0.1 AA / 10.2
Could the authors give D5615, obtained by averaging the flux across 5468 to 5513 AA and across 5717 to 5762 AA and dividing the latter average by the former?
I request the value 1.1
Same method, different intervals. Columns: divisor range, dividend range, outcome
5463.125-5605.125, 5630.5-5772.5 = 1.02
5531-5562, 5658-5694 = 0.97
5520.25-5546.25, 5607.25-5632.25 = 1.00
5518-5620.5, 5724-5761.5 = 1.03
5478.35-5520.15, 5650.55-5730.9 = 1.03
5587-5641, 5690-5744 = 1.03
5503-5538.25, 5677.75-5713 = 1.01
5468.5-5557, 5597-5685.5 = 1.01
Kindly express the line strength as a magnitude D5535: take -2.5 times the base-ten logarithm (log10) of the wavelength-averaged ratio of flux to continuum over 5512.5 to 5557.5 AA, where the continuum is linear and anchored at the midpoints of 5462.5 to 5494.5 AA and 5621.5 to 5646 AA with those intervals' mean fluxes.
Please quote -0.02 mag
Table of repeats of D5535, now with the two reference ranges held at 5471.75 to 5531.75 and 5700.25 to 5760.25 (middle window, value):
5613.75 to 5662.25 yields 0.01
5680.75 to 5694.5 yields 0.04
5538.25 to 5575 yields -0.05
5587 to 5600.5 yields 0.07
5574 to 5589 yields 0.04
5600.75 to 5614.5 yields -0.03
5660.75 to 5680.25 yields 0.00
